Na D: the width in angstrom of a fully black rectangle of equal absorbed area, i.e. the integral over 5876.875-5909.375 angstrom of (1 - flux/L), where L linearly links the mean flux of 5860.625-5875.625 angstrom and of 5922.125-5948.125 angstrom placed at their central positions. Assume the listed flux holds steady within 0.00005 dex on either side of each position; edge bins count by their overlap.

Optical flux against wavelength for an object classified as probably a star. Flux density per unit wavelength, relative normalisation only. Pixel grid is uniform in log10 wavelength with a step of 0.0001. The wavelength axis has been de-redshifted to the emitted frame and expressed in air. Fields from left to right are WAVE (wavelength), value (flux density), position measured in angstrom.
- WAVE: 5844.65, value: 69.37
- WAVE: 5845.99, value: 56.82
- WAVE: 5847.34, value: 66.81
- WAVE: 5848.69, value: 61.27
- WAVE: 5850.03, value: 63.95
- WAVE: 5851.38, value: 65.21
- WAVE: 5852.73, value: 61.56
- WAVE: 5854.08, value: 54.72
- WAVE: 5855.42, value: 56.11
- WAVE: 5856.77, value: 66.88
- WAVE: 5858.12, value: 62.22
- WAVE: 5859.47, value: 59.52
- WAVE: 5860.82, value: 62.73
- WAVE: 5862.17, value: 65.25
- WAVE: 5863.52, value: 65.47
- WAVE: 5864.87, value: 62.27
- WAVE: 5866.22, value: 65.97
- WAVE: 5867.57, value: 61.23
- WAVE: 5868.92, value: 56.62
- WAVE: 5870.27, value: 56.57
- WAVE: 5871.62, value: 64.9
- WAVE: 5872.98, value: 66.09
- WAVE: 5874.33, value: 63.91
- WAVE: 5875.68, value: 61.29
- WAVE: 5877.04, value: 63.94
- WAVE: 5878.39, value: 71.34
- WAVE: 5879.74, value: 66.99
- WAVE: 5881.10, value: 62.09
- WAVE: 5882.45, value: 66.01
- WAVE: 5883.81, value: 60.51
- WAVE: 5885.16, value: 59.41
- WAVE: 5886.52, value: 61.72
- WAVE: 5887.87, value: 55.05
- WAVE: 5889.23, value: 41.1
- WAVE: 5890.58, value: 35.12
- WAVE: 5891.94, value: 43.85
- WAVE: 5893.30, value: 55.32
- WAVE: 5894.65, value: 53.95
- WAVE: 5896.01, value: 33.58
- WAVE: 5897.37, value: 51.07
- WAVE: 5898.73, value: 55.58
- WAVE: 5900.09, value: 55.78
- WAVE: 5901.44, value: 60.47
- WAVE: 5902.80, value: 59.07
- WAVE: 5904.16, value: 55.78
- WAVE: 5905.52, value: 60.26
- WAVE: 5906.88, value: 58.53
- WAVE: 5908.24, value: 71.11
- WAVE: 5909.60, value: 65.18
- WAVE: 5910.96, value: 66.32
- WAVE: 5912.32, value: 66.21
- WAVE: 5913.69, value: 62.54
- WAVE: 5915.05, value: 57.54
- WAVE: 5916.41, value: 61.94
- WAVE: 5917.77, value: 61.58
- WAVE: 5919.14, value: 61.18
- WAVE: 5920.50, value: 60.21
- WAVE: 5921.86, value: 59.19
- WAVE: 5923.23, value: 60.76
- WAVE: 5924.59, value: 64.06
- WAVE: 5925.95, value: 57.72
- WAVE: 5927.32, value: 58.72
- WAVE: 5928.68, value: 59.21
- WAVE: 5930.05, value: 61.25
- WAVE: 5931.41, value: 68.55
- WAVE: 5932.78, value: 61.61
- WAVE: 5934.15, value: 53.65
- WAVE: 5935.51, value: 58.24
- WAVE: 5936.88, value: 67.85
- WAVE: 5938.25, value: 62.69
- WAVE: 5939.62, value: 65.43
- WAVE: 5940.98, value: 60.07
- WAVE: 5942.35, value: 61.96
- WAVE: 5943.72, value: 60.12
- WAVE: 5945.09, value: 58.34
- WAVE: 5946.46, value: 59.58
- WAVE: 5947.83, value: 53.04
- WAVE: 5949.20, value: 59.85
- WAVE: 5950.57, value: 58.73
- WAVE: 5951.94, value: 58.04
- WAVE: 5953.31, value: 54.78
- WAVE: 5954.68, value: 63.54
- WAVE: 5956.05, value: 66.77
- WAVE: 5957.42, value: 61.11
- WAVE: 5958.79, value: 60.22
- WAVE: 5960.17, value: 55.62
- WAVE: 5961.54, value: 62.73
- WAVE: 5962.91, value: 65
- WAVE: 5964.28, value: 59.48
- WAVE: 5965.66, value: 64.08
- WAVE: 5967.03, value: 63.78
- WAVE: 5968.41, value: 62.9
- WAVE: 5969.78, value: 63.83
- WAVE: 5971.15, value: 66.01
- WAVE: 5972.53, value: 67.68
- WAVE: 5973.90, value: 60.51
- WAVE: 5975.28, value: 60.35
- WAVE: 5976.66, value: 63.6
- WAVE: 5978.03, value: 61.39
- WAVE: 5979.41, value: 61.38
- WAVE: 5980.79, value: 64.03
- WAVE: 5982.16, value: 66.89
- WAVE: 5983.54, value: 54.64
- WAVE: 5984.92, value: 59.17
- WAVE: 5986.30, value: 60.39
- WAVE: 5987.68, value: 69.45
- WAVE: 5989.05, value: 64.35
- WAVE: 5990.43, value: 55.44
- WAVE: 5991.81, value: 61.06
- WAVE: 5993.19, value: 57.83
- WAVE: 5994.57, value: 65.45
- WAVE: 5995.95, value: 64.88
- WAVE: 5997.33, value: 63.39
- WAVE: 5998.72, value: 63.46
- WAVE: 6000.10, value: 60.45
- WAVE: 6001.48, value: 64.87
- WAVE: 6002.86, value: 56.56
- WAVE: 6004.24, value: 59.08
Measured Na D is 2.9 angstrom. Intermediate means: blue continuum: 62.8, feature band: 56.6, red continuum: 60.8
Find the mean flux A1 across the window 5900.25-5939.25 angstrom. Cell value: 61.4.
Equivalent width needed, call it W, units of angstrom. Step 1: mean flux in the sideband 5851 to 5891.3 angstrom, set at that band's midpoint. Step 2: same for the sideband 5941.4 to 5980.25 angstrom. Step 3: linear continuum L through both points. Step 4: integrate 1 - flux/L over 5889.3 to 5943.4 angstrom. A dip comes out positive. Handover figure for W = 2.08 angstrom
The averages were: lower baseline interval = 60.7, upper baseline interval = 61.2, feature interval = 58.6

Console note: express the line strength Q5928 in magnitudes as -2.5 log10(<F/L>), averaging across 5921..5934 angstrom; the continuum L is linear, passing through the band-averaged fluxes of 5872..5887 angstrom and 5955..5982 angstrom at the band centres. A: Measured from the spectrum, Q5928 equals 0.042 mag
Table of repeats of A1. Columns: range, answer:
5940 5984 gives 61.3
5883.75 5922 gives 56.8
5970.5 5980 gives 63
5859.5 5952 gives 59.7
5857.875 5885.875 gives 63.1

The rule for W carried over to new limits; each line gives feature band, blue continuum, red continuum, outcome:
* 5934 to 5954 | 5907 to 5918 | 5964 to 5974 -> 1.3 angstrom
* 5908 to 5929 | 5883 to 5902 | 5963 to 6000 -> -2.7 angstrom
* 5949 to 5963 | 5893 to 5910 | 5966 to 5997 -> 0.0 angstrom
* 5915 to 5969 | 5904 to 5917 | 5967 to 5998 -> 1.6 angstrom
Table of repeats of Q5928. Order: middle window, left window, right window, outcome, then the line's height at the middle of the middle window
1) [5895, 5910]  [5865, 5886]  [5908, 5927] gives 0.11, 62.5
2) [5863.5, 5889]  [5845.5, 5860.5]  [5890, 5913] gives -0.06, 58.7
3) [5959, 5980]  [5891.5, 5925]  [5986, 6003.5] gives -0.02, 61.1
